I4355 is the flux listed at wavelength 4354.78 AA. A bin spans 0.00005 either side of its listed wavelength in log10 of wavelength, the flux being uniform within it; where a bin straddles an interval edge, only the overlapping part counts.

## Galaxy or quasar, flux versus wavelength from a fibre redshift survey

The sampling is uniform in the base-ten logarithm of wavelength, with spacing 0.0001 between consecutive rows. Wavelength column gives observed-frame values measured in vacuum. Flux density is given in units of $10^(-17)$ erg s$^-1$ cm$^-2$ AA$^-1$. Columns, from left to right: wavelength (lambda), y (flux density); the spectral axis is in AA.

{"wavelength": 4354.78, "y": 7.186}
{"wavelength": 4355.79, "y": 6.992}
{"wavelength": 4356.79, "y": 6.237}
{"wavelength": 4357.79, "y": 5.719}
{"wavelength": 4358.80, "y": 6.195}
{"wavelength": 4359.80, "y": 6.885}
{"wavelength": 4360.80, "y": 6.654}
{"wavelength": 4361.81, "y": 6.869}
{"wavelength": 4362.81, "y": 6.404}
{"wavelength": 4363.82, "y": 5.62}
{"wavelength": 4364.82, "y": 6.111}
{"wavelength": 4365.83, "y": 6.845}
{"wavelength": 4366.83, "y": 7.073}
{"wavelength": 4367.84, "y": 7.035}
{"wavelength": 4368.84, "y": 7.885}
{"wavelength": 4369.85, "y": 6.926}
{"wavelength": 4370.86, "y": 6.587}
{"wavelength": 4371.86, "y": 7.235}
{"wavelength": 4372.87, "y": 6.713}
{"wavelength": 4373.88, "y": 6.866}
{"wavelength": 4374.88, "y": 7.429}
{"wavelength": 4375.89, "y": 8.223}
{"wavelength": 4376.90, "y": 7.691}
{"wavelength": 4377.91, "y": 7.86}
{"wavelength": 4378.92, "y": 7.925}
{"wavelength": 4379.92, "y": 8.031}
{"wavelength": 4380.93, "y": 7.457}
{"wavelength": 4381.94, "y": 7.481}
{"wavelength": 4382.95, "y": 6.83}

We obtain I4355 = 7.186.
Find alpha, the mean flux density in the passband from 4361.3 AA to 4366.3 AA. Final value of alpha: 6.36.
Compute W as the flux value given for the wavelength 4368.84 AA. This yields 7.885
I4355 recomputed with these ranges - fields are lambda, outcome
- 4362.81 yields 6.404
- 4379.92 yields 8.031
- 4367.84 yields 7.035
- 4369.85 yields 6.926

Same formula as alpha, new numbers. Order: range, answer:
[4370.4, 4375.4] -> 6.98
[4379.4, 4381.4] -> 7.78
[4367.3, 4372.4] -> 7.13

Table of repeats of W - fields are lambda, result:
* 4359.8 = 6.885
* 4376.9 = 7.691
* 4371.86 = 7.235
